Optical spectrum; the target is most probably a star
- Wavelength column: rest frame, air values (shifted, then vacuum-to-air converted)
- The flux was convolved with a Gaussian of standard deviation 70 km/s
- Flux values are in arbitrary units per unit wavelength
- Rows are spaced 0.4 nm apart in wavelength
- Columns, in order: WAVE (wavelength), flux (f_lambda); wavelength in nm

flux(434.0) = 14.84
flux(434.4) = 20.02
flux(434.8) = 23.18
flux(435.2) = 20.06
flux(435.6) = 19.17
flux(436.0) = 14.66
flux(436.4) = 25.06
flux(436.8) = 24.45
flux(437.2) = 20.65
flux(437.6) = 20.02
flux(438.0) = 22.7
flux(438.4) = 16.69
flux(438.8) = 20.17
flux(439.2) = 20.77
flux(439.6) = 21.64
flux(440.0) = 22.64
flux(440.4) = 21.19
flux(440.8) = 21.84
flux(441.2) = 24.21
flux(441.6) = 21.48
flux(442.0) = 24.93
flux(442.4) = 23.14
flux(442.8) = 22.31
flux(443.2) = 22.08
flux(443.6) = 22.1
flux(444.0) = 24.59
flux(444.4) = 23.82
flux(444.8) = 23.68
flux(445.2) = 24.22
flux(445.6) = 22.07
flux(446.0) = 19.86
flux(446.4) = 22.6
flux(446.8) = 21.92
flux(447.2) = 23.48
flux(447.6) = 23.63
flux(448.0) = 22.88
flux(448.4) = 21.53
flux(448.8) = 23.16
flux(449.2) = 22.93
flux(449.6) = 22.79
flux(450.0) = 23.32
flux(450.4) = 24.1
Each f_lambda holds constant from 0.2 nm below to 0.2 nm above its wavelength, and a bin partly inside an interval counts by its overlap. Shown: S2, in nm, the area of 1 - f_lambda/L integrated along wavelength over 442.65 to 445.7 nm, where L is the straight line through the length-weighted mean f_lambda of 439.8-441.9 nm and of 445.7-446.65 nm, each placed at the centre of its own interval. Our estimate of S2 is -0.20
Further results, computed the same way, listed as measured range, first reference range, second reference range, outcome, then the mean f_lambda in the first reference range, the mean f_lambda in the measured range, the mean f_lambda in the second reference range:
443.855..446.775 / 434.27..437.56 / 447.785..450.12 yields -0.09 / 20.9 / 22.9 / 22.8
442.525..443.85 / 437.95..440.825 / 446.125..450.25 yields -0.04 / 20.8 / 22.3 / 22.8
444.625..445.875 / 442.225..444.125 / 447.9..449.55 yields -0.02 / 22.8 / 23.1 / 22.6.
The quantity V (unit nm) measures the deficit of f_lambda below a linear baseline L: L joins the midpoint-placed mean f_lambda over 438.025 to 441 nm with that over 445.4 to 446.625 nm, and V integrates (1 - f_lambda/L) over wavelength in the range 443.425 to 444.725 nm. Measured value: -0.14 nm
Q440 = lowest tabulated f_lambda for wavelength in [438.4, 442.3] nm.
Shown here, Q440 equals 20.17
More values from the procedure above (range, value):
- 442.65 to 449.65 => 19.86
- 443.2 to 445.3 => 22.08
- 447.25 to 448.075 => 22.88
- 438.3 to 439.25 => 16.69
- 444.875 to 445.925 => 22.07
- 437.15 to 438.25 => 20.02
